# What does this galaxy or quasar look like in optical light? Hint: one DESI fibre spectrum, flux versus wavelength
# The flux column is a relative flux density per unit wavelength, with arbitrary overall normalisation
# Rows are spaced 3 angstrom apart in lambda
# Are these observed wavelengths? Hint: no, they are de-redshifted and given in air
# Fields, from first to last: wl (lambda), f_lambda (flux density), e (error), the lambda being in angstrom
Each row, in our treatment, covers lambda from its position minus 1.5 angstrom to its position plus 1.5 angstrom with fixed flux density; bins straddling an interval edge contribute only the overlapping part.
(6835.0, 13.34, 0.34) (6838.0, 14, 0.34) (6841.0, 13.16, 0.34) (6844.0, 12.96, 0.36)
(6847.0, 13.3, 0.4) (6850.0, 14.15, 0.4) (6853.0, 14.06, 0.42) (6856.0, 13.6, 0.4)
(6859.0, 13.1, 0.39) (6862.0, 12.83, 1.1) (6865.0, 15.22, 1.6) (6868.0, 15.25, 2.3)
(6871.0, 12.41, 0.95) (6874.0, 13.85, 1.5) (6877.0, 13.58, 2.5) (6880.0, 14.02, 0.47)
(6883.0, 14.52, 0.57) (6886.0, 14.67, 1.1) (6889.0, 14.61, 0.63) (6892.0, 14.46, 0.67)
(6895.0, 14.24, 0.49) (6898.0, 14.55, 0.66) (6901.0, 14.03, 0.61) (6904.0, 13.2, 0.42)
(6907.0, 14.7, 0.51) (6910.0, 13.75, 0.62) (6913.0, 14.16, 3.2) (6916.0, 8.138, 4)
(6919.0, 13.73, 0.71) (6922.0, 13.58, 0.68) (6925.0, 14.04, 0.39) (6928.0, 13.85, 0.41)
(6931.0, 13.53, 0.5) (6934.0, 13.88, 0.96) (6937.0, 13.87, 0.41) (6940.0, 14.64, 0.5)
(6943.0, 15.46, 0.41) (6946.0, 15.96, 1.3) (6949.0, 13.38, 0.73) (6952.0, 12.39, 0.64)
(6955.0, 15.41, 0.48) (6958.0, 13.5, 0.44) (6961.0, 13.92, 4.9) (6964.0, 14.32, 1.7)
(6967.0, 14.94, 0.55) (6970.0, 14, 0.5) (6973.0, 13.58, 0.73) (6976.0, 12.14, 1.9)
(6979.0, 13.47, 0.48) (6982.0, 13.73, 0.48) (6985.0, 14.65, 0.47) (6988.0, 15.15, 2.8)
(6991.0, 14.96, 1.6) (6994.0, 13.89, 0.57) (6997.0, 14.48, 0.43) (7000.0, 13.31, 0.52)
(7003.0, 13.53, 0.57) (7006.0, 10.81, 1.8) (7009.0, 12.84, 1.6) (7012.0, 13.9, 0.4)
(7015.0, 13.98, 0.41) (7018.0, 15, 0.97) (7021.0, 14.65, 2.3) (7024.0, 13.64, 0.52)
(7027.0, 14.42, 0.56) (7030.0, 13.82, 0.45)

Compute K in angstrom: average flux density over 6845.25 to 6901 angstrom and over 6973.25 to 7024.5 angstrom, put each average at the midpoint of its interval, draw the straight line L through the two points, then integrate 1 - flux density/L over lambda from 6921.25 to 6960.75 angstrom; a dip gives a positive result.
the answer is -0.7 angstrom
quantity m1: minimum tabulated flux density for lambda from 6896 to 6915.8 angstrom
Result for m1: 13.2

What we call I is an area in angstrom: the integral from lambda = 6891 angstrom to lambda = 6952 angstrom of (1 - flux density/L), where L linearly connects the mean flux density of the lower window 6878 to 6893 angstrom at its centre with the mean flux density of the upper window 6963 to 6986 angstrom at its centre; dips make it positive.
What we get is 1.6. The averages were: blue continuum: 14.4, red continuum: 13.8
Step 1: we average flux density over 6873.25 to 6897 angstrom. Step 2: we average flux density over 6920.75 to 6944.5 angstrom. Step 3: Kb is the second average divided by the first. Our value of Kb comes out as 0.99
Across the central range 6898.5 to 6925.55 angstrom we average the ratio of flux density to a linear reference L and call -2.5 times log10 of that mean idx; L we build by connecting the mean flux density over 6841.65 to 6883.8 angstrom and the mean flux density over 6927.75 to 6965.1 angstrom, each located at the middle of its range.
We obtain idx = 0.06 mag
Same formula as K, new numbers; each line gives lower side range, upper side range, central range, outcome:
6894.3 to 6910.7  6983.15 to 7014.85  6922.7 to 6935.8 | 0.17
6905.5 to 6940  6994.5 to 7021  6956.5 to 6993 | -1.39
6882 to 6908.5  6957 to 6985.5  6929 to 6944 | -0.19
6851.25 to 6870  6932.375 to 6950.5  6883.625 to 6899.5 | -0.36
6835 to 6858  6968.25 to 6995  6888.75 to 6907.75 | -0.68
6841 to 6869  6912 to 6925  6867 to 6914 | -3.76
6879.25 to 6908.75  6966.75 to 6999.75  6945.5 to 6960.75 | 0.14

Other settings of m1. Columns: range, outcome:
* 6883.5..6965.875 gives 8.138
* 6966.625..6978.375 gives 12.14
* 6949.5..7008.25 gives 10.81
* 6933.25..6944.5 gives 13.87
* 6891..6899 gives 14.24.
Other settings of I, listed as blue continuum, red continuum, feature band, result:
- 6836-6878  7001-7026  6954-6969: -0.9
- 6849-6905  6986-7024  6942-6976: -0.5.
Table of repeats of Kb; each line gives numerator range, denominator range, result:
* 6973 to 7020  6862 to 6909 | 0.97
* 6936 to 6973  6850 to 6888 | 1.02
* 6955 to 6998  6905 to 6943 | 1.04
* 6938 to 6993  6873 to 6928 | 1.03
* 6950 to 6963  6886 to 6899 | 0.95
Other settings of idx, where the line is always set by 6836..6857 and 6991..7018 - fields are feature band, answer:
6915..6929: 0.06 mag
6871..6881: 0.00 mag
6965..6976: -0.03 mag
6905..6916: 0.02 mag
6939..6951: -0.09 mag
